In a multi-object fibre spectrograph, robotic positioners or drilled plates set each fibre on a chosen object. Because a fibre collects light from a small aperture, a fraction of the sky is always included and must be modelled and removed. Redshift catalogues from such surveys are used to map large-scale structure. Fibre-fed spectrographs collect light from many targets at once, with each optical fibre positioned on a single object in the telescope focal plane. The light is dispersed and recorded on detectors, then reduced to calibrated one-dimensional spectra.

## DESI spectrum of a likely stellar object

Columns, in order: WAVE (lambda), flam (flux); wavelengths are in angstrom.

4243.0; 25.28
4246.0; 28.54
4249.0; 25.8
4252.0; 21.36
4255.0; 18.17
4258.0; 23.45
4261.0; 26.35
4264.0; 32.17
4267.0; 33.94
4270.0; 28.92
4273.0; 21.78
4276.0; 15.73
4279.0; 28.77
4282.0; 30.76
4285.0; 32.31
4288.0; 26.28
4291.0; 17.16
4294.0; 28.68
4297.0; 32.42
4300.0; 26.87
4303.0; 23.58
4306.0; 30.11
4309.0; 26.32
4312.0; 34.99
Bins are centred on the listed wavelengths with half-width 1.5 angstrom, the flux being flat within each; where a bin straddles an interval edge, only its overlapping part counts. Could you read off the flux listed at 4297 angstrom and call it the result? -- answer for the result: 32.42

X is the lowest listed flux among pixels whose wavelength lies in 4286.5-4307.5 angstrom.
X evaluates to 17.16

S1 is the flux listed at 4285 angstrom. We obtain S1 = 32.31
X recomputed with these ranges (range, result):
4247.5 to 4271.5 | 18.17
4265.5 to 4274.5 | 21.78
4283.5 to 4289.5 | 26.28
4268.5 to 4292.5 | 15.73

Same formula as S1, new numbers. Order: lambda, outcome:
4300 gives 26.87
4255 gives 18.17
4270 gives 28.92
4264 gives 32.17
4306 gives 30.11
